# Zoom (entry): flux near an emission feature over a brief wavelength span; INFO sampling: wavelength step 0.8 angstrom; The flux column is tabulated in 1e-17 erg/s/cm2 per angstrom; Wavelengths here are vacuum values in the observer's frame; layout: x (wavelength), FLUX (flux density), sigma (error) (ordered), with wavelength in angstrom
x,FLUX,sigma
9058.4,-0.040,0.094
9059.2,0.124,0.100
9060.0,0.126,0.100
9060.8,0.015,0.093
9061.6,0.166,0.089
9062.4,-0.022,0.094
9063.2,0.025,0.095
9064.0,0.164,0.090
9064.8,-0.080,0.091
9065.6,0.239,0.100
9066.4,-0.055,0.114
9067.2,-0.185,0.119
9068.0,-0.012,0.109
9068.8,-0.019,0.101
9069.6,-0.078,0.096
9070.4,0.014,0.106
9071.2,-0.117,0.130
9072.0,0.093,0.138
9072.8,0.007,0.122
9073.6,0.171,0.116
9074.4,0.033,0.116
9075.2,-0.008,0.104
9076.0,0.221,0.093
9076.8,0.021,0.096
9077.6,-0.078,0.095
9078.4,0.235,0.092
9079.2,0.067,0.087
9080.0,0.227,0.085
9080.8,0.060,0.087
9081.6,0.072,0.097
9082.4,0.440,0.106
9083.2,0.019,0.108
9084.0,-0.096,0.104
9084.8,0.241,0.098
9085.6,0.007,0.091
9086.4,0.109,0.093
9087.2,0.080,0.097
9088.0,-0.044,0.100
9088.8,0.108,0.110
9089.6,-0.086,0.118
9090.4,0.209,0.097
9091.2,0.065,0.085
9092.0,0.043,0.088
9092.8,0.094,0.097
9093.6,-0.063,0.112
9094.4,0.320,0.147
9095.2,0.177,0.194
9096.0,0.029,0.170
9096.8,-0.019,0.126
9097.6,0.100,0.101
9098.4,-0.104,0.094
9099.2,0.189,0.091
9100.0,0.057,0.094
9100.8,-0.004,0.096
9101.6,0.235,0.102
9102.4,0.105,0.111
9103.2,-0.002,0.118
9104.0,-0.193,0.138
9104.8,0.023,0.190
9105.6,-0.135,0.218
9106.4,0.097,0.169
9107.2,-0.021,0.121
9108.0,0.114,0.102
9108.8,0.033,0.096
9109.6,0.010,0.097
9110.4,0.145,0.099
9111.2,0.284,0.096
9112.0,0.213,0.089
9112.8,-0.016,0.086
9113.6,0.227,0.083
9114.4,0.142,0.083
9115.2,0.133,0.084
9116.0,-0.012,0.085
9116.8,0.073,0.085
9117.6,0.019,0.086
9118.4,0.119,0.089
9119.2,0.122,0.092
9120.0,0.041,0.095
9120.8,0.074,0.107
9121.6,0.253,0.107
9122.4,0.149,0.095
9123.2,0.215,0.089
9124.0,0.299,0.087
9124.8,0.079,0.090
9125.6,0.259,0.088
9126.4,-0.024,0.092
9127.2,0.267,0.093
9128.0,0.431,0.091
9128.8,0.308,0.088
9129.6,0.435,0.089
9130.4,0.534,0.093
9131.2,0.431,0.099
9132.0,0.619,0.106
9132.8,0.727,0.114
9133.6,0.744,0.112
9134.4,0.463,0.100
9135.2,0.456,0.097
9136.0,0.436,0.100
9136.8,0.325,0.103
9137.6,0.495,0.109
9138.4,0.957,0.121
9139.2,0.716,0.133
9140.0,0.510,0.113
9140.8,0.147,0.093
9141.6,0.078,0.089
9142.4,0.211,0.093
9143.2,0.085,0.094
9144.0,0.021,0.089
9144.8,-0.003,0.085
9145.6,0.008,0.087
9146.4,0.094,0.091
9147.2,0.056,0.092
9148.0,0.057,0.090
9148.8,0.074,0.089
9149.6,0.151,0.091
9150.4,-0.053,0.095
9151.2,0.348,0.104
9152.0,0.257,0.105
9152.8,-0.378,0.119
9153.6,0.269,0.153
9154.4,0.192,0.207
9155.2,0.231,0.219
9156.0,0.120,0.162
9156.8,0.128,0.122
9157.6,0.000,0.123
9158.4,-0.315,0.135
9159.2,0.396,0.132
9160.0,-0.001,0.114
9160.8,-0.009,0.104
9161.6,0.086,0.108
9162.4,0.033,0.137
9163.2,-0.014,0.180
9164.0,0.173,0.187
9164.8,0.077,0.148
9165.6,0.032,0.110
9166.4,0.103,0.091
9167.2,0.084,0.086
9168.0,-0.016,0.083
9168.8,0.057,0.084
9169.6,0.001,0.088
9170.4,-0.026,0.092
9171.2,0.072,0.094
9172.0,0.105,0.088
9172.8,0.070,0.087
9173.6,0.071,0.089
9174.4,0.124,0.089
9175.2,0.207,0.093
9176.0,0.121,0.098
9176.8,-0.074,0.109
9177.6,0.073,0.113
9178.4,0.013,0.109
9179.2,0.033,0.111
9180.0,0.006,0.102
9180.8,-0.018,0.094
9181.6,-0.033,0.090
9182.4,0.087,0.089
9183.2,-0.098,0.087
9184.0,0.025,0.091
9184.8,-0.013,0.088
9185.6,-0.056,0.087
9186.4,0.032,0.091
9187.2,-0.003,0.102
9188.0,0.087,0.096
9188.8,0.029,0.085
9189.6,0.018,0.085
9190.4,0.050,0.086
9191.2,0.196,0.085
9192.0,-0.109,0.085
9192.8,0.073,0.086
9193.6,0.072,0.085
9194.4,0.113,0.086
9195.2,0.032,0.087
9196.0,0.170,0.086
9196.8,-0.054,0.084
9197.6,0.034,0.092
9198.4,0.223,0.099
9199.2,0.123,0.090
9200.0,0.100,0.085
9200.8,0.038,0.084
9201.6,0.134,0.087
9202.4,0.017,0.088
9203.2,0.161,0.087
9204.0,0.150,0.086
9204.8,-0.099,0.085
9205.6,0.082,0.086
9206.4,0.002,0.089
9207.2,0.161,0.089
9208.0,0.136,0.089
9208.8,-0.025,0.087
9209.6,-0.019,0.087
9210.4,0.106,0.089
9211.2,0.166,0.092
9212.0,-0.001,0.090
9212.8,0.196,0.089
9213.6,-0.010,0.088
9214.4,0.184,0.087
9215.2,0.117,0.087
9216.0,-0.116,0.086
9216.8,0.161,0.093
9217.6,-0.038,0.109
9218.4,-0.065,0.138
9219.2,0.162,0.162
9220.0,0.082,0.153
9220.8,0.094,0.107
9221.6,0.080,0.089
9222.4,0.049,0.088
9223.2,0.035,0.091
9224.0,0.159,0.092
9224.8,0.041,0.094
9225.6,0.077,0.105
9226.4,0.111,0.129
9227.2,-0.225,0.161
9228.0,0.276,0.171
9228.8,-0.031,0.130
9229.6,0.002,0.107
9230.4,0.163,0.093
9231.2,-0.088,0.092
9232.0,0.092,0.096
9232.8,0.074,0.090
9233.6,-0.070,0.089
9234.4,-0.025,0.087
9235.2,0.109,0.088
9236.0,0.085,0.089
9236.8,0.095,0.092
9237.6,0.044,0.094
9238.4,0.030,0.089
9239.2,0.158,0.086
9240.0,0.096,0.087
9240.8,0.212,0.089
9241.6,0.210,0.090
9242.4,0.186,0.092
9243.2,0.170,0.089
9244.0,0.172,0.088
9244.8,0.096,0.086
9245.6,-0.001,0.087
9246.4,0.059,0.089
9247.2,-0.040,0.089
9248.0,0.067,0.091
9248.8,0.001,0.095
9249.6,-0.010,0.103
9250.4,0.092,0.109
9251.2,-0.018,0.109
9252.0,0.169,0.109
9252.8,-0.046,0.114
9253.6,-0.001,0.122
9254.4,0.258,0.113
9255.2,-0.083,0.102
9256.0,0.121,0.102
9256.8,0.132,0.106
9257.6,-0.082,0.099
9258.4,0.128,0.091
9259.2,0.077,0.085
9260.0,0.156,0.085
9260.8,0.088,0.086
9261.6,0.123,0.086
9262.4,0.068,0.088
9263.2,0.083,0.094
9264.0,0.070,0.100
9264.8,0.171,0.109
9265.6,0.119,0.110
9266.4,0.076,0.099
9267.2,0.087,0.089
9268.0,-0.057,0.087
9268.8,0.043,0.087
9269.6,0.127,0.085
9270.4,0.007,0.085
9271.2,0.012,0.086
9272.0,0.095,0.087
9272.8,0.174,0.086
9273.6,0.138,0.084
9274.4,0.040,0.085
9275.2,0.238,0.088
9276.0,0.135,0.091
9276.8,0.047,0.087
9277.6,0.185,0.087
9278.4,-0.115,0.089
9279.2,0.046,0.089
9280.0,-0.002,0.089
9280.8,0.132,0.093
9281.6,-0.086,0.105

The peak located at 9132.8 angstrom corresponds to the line [O II]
